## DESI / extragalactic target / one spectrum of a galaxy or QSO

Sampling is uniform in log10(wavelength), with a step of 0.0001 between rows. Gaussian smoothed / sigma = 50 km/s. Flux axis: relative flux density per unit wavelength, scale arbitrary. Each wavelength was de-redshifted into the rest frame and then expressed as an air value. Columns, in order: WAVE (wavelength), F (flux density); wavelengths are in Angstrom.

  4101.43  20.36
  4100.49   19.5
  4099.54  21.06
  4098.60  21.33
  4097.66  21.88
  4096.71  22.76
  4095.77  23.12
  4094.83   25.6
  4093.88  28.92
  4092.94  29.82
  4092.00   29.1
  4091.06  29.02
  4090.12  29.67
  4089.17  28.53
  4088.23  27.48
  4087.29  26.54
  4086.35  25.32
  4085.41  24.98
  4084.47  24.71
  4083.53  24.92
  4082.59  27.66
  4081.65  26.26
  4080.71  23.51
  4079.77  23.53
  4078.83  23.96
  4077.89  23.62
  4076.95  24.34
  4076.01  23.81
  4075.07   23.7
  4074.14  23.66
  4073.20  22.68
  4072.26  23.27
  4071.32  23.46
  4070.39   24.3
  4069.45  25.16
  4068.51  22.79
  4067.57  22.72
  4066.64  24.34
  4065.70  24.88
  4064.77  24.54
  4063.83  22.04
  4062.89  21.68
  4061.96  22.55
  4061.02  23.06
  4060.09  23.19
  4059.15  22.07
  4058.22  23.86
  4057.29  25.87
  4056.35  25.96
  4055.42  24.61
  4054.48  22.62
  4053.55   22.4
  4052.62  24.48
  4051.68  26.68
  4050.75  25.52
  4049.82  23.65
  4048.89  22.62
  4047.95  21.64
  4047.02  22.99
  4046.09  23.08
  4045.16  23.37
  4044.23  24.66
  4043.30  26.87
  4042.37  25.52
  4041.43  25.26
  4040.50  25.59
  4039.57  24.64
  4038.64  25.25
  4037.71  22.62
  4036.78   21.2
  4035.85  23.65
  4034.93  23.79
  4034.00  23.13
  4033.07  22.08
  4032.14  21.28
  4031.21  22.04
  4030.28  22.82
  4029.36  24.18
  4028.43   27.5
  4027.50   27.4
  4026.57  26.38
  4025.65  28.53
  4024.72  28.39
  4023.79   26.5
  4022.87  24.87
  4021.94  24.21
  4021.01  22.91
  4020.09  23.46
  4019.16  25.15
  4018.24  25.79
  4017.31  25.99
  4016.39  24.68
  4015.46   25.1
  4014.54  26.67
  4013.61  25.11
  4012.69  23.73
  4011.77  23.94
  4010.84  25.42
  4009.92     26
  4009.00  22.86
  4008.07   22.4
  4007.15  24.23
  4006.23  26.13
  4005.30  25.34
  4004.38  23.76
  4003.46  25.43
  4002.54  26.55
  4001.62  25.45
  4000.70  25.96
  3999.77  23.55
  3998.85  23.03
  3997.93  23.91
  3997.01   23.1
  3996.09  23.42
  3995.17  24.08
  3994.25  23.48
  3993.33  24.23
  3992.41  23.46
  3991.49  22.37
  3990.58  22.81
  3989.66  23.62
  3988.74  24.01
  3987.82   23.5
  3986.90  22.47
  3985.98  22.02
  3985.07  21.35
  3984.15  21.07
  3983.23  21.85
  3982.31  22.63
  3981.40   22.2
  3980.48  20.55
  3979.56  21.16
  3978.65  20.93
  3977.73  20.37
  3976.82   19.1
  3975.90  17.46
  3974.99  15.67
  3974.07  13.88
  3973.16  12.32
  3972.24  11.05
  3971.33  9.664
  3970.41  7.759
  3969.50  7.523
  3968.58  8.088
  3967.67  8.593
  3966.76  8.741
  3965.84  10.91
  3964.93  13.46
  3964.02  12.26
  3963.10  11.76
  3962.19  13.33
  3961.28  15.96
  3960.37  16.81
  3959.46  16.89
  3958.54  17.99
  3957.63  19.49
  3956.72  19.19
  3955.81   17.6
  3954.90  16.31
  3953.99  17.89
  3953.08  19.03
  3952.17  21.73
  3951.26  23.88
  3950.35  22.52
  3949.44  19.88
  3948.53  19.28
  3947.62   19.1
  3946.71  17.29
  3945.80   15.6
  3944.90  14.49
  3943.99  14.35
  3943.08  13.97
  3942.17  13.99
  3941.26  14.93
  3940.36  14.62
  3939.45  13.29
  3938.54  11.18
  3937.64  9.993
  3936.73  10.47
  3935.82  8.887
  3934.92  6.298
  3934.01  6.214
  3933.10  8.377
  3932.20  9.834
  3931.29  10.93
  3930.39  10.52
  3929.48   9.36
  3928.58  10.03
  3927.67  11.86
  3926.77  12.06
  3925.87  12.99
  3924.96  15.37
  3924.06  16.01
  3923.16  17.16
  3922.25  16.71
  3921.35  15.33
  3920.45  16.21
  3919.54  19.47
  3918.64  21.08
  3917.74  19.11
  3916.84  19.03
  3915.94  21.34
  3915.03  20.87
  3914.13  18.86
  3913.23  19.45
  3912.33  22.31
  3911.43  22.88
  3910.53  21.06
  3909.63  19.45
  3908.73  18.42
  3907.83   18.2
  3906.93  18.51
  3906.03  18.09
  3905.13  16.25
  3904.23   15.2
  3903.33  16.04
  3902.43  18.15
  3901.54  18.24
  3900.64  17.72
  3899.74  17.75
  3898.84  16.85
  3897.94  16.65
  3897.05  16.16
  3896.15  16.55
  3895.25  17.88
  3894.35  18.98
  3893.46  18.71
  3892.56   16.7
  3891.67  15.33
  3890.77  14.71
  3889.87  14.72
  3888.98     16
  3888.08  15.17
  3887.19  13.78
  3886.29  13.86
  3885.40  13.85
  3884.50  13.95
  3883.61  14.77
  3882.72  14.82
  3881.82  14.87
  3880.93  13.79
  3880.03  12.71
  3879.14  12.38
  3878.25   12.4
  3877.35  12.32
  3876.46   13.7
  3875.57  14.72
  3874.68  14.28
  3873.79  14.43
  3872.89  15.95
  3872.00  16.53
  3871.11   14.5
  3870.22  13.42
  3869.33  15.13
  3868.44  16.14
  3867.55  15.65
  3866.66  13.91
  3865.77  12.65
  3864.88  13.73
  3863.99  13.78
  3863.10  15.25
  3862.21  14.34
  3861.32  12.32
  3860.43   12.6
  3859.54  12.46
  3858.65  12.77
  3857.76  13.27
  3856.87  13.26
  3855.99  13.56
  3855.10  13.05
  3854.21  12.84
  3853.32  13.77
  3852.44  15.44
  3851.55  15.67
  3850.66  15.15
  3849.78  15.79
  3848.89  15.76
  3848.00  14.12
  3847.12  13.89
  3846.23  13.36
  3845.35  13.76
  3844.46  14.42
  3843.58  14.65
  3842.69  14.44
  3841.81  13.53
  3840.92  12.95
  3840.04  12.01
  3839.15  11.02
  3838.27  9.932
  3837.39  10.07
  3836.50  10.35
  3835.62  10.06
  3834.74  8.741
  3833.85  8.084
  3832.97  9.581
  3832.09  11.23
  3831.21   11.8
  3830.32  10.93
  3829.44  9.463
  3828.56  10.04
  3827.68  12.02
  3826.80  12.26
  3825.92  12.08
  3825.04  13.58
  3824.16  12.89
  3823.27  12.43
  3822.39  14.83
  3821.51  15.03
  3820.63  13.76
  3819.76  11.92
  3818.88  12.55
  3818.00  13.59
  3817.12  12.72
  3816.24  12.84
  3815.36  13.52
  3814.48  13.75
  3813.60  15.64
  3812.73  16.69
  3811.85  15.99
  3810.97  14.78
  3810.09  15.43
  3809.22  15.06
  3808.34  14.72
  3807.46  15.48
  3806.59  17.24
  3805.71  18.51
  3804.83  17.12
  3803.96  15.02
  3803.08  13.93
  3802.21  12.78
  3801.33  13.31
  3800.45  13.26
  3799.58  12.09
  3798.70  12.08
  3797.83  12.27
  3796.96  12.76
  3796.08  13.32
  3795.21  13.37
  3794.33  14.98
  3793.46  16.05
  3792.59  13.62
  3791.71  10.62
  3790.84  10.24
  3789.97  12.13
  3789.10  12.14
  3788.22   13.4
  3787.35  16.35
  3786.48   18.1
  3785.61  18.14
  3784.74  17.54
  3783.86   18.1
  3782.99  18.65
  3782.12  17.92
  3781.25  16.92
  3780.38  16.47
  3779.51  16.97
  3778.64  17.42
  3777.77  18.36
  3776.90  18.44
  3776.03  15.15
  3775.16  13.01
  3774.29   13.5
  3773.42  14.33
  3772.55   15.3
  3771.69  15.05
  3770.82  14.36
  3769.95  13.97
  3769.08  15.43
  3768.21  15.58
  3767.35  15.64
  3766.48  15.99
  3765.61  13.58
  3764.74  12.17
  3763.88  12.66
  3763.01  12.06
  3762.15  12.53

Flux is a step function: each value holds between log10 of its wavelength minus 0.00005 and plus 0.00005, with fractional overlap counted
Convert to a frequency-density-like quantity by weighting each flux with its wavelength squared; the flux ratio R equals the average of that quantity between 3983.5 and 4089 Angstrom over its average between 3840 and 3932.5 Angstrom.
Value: 1.70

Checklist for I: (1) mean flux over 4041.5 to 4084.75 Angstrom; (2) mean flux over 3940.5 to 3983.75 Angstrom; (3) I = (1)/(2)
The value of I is 1.48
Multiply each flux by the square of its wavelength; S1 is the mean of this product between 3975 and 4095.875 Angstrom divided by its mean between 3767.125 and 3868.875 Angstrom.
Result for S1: 1.9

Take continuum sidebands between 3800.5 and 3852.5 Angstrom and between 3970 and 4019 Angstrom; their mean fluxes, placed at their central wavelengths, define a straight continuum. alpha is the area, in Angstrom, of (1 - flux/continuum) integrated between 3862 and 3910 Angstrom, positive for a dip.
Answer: 2.8 Angstrom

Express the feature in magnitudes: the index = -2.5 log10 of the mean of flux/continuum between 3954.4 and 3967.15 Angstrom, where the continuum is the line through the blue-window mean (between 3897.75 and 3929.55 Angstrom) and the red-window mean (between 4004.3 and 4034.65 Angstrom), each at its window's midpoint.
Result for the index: 0.34 mag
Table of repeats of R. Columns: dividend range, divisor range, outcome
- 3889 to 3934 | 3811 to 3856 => 1.33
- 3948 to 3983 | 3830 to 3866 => 1.34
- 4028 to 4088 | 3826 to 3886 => 2.01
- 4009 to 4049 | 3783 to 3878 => 1.99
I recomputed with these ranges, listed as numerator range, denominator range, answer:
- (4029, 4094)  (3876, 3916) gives 1.47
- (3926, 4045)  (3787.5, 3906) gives 1.41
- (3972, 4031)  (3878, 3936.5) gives 1.49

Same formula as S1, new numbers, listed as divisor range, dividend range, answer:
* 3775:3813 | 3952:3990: 1.22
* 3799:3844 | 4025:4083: 2.08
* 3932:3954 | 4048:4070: 1.71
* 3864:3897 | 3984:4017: 1.73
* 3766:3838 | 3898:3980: 1.19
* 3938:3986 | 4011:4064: 1.56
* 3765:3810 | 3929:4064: 1.52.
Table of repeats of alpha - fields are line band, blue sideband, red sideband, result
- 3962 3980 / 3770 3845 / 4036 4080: 6.4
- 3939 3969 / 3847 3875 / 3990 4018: 7.1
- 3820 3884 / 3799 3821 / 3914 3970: 5.9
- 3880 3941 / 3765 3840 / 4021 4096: 9.5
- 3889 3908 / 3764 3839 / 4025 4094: 1.0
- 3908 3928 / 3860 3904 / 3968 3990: -2.5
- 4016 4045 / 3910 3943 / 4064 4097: -3.9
